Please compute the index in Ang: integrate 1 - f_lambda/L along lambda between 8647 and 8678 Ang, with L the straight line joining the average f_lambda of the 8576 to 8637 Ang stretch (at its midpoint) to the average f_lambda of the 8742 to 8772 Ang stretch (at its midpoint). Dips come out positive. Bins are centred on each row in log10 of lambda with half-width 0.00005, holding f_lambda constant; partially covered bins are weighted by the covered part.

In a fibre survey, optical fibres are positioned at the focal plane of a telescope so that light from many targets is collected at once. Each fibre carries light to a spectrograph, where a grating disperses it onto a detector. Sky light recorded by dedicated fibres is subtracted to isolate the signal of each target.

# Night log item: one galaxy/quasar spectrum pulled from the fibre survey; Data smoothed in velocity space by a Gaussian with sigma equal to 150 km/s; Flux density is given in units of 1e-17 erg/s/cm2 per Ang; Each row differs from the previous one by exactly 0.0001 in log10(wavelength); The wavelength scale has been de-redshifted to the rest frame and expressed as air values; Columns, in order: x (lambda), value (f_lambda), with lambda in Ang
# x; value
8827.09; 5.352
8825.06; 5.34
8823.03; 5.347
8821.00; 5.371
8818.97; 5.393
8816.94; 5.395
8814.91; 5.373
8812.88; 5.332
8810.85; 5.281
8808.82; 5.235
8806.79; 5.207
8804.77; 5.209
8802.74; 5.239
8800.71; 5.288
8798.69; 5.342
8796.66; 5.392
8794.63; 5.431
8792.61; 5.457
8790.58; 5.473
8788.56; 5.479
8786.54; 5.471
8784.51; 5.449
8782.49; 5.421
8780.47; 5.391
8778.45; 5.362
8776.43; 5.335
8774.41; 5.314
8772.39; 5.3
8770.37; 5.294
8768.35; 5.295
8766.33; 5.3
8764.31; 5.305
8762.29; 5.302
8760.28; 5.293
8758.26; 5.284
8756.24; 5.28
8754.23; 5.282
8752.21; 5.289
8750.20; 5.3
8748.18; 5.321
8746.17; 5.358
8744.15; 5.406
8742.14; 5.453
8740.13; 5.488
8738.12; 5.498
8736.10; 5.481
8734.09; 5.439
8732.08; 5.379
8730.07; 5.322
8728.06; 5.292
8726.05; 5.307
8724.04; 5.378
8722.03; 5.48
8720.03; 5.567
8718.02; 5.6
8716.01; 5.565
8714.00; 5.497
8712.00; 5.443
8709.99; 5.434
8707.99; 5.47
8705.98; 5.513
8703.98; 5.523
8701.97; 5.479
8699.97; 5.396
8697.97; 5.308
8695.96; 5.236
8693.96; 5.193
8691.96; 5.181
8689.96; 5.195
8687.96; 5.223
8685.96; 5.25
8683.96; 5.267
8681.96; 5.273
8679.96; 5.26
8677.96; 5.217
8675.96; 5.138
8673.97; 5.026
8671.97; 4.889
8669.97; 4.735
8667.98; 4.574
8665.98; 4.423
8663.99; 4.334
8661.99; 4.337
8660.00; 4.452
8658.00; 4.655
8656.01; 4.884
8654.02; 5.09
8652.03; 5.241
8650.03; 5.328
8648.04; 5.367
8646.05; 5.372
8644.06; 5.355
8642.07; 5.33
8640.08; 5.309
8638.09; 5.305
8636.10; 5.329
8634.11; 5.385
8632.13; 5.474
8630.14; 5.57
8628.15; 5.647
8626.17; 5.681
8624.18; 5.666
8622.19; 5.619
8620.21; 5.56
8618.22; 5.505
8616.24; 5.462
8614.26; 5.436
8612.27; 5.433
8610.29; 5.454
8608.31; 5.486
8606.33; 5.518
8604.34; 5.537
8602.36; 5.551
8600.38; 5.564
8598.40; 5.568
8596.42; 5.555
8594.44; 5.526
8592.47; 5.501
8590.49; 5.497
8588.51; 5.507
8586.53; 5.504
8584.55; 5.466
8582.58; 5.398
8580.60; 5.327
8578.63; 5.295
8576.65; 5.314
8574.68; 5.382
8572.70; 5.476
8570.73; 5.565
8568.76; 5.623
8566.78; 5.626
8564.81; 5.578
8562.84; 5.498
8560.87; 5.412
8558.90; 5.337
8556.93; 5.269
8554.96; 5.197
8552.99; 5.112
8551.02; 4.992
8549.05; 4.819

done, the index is 3.3 Ang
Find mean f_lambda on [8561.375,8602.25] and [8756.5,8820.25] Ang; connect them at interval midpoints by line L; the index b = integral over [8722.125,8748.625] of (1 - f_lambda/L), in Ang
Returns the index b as -0.1 Ang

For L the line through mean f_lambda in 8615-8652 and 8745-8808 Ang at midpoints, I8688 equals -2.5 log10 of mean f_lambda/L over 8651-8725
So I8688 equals 0.05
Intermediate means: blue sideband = 5.45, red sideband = 5.34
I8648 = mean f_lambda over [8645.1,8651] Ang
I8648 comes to 5.36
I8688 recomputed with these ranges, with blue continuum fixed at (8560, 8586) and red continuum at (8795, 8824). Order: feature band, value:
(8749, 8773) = 0.011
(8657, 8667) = 0.214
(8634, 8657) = 0.030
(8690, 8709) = 0.005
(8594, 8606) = -0.020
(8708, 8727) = -0.021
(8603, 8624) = -0.014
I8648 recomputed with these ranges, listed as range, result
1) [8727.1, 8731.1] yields 5.31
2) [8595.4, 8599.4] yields 5.56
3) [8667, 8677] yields 4.88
